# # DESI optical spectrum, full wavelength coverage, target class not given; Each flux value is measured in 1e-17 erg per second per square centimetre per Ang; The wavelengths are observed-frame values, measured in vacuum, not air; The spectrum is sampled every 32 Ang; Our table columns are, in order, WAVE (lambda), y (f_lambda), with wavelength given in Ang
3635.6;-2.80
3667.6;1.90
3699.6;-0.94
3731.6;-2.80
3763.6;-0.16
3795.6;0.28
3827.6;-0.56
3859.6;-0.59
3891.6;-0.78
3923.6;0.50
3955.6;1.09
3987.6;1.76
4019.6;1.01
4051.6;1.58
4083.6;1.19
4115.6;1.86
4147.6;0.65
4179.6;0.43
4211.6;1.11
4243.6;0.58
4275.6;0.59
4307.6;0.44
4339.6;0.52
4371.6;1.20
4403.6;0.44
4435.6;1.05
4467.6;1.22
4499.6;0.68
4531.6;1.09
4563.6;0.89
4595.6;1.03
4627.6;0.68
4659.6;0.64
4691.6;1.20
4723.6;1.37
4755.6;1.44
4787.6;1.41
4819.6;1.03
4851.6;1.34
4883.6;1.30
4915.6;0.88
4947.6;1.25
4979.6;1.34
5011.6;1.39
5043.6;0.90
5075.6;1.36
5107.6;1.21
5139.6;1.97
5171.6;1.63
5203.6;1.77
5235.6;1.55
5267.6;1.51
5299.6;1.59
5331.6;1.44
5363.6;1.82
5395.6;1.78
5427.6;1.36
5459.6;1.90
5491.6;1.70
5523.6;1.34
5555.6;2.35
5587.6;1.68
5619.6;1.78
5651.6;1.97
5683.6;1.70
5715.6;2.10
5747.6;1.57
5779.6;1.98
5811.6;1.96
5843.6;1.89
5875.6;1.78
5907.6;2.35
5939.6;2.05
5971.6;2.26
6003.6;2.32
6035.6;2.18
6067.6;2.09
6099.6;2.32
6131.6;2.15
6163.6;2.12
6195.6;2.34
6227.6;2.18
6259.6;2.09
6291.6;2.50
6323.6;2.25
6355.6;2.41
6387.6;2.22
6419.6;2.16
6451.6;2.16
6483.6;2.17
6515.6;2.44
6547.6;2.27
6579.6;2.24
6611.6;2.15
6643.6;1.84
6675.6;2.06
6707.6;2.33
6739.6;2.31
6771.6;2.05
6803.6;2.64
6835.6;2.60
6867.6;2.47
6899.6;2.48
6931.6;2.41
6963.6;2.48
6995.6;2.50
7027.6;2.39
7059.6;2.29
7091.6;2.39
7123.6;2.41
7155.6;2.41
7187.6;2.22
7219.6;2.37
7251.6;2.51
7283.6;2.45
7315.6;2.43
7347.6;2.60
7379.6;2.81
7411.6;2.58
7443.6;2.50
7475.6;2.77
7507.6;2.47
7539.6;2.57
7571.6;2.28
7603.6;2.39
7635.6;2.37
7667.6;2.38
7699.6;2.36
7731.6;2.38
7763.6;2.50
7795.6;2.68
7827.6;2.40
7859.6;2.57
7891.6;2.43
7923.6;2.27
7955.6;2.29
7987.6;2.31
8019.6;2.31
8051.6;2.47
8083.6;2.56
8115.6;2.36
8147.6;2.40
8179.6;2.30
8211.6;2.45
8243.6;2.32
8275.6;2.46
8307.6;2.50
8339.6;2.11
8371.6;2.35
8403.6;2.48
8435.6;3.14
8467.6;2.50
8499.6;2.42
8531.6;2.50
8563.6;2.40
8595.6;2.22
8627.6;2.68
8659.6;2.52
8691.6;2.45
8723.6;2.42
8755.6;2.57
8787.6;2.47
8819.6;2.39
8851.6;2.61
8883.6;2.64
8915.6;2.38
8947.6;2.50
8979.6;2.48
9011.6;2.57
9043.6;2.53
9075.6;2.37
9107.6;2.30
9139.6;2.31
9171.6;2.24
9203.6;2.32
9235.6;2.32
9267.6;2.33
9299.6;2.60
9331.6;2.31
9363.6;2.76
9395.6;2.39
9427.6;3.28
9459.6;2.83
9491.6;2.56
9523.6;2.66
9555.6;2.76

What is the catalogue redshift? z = 0.284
